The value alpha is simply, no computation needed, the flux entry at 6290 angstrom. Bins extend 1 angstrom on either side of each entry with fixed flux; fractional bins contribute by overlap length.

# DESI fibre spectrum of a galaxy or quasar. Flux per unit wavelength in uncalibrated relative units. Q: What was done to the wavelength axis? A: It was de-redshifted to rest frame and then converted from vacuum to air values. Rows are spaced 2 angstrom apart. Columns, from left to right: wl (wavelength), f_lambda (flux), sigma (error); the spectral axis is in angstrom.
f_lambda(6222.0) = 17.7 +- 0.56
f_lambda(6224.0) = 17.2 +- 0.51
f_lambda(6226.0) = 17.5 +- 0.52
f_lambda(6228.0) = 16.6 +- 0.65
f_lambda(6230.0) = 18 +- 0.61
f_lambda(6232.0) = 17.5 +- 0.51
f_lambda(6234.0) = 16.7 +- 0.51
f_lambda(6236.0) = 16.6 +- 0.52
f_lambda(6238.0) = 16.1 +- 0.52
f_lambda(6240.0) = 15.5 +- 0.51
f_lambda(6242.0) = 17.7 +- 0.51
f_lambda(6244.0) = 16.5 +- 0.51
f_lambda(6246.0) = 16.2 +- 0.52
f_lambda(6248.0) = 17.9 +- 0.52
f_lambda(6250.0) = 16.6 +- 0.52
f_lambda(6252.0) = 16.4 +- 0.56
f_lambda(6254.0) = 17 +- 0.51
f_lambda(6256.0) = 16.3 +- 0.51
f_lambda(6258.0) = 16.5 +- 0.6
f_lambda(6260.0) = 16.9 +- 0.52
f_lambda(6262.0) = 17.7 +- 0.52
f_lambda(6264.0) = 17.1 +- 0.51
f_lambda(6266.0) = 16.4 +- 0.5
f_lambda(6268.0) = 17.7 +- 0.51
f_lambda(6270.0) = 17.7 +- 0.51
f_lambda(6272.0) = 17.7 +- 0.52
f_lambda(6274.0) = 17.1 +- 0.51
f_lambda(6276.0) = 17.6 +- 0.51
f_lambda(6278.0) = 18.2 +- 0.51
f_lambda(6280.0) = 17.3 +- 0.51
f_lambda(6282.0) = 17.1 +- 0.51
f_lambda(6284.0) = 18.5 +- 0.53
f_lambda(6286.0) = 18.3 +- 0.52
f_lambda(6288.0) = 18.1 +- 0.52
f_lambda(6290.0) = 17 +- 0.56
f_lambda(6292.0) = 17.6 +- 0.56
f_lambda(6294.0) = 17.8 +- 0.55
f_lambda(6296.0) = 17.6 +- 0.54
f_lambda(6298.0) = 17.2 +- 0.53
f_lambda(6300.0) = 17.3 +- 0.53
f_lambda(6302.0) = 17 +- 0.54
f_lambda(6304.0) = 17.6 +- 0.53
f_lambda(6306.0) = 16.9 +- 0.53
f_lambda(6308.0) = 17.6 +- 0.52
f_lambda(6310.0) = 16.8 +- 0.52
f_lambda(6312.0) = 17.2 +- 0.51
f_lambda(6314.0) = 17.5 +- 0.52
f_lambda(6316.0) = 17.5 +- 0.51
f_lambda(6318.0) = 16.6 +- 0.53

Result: 17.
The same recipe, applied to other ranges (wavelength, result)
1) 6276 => 17.6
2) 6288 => 18.1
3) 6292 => 17.6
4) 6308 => 17.6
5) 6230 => 18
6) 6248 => 17.9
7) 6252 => 16.4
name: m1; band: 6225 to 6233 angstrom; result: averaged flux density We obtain 17.4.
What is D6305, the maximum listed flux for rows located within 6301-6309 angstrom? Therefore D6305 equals 17.6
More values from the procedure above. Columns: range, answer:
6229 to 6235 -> 18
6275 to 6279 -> 18.2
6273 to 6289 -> 18.5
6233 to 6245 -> 17.7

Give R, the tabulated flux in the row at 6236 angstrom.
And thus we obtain 16.6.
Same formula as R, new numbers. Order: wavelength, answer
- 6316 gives 17.5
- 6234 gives 16.7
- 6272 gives 17.7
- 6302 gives 17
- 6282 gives 17.1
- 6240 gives 15.5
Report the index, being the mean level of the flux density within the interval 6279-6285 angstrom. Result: 17.6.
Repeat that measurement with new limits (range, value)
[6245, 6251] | 16.9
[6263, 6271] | 17.2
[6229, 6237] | 17.2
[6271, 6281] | 17.6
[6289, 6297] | 17.5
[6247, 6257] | 16.8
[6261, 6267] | 17.1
